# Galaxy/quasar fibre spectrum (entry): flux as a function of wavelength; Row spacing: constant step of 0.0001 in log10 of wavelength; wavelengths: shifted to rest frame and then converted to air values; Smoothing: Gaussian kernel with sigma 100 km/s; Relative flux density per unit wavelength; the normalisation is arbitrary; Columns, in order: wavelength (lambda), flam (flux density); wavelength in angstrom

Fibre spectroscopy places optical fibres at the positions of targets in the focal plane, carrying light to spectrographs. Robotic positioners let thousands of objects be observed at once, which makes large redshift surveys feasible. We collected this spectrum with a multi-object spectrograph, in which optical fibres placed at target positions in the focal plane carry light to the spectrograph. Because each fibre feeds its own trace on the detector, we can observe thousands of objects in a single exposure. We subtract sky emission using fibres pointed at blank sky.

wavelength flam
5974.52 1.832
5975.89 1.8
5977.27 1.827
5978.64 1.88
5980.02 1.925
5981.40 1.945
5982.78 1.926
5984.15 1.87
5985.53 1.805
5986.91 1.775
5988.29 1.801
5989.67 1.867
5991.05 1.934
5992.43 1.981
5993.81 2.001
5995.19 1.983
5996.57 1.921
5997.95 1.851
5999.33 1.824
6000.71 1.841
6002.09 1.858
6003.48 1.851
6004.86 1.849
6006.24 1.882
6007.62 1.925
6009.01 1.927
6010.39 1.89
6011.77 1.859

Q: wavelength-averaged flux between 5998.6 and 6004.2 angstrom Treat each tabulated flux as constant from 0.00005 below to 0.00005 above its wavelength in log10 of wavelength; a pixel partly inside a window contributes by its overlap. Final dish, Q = 1.84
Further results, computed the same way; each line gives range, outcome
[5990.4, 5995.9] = 1.98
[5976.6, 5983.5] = 1.9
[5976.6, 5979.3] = 1.86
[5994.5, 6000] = 1.9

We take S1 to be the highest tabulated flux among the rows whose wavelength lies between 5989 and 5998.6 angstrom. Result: 2.001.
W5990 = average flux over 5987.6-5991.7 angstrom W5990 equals 1.87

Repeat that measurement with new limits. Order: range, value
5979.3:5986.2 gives 1.89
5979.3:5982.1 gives 1.93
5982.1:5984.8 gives 1.9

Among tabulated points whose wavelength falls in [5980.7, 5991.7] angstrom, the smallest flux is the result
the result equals 1.775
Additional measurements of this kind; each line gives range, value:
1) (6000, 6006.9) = 1.841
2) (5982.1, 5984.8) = 1.87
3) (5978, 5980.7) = 1.88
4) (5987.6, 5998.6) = 1.801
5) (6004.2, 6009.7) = 1.849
